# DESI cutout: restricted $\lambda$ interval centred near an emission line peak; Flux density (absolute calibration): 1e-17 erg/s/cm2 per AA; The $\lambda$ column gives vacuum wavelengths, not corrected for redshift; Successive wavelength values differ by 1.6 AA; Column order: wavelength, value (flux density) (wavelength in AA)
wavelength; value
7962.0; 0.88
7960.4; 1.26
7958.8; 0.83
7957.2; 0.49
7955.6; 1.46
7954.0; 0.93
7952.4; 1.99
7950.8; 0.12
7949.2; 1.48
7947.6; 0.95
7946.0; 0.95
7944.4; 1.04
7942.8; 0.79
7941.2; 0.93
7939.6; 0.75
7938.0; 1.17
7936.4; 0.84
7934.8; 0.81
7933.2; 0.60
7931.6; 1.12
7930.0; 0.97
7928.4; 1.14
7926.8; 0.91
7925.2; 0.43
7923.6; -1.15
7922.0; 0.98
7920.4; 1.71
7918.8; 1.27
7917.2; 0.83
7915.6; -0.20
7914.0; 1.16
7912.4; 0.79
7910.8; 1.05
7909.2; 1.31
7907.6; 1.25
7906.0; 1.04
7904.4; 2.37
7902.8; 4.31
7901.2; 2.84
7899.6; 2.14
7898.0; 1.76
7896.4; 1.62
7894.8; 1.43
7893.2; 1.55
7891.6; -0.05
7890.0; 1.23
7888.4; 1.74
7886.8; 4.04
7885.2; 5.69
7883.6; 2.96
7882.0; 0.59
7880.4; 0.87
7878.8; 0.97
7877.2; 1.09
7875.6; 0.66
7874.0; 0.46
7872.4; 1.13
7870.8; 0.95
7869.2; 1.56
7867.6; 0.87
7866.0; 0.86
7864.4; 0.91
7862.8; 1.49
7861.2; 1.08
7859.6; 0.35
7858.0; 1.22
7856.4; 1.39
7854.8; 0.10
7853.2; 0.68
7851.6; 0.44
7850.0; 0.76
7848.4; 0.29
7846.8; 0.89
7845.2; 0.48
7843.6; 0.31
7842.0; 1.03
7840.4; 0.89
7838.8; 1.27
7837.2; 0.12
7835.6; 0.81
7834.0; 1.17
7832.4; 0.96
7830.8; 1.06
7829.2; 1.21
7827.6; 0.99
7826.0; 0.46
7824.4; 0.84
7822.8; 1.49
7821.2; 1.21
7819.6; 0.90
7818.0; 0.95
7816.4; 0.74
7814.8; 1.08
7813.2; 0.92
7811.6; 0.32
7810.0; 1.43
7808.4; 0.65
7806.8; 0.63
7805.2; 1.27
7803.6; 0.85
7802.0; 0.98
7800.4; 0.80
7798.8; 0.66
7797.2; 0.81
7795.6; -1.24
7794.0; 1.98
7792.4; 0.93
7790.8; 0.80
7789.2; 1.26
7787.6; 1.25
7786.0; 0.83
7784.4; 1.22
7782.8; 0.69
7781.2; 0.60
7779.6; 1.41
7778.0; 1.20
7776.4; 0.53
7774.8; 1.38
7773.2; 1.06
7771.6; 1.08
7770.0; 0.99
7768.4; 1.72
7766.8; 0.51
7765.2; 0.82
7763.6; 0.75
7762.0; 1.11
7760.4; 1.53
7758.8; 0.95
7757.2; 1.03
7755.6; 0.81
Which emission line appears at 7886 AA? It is [S II]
